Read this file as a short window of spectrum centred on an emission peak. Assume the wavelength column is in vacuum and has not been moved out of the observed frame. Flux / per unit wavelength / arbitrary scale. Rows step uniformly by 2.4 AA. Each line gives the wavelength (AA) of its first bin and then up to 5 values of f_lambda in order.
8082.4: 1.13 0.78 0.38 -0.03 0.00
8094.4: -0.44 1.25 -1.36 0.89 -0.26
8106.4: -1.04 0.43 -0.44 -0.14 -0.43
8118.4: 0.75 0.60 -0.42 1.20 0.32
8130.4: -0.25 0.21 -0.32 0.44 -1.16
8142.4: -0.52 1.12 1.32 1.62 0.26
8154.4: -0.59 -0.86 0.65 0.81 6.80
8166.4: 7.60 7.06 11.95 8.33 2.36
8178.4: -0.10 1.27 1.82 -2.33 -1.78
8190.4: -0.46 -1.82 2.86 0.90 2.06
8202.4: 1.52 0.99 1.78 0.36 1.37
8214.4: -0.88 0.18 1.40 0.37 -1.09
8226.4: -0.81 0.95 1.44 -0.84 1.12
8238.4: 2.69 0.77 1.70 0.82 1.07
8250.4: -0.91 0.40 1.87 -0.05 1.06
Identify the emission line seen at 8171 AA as [O II]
